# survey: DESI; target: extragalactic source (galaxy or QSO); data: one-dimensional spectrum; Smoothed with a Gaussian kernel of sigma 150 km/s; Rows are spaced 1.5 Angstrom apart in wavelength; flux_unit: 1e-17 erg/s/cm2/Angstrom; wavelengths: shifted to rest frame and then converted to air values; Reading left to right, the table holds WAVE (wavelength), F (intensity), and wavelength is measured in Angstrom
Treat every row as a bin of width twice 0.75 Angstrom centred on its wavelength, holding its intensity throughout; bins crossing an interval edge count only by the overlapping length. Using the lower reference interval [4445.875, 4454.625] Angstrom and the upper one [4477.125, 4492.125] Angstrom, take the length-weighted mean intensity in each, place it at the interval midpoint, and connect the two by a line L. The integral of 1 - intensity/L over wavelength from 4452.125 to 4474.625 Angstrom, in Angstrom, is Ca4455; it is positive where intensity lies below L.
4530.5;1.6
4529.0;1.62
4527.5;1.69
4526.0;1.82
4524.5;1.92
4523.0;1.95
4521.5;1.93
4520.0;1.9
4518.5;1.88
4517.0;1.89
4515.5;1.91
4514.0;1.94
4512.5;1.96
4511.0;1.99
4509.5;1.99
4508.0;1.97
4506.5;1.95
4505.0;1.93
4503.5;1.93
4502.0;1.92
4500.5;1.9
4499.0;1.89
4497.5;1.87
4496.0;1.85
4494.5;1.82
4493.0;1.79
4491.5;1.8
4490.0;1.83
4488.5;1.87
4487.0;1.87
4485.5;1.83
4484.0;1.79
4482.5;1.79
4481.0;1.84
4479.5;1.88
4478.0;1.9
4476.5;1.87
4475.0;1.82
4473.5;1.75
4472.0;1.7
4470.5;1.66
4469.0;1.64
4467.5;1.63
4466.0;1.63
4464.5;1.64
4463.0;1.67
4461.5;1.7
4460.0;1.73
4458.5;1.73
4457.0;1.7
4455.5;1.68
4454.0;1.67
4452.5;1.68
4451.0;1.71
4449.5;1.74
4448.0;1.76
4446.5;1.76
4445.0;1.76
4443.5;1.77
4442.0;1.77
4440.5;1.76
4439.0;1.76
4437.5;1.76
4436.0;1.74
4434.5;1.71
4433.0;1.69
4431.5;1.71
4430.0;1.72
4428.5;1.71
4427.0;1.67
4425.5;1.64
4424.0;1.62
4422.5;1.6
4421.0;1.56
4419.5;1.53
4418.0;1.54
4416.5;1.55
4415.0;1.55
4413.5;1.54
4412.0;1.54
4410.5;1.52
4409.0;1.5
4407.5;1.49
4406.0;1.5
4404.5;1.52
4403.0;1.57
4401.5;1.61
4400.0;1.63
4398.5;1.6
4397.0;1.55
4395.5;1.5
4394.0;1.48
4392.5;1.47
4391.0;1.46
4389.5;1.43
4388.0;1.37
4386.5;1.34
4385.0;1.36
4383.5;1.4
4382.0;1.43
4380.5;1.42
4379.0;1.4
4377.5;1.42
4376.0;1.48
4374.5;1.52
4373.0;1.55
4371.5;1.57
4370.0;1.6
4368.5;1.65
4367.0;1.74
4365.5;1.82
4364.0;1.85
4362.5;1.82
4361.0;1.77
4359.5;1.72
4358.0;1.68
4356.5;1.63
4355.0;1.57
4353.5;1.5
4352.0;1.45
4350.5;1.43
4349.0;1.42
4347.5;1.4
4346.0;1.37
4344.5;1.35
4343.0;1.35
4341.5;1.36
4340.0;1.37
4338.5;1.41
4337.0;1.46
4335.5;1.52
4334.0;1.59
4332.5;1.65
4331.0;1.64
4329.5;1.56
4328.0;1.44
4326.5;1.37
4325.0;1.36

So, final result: 1.1 Angstrom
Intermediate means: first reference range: 1.72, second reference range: 1.84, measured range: 1.68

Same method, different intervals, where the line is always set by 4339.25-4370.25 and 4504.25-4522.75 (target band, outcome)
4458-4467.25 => 0.7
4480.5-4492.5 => 0.3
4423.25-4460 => 1.0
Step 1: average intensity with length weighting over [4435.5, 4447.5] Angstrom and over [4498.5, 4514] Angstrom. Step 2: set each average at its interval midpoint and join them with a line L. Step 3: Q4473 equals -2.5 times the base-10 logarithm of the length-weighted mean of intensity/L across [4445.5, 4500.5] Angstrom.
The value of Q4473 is 0.05 mag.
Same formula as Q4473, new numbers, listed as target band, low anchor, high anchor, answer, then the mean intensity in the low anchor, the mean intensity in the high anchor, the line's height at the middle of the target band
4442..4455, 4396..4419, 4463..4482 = -0.04 mag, 1.55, 1.74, 1.67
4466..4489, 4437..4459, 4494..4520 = 0.03 mag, 1.73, 1.92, 1.83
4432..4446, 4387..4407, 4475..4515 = -0.05 mag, 1.51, 1.88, 1.67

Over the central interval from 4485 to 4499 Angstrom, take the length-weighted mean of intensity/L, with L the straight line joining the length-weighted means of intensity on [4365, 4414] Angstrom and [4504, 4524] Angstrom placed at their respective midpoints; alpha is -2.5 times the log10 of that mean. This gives 0.01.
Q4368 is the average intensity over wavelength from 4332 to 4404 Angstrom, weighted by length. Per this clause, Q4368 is 1.52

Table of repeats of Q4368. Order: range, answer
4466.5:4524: 1.86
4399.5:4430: 1.57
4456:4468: 1.68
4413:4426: 1.57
